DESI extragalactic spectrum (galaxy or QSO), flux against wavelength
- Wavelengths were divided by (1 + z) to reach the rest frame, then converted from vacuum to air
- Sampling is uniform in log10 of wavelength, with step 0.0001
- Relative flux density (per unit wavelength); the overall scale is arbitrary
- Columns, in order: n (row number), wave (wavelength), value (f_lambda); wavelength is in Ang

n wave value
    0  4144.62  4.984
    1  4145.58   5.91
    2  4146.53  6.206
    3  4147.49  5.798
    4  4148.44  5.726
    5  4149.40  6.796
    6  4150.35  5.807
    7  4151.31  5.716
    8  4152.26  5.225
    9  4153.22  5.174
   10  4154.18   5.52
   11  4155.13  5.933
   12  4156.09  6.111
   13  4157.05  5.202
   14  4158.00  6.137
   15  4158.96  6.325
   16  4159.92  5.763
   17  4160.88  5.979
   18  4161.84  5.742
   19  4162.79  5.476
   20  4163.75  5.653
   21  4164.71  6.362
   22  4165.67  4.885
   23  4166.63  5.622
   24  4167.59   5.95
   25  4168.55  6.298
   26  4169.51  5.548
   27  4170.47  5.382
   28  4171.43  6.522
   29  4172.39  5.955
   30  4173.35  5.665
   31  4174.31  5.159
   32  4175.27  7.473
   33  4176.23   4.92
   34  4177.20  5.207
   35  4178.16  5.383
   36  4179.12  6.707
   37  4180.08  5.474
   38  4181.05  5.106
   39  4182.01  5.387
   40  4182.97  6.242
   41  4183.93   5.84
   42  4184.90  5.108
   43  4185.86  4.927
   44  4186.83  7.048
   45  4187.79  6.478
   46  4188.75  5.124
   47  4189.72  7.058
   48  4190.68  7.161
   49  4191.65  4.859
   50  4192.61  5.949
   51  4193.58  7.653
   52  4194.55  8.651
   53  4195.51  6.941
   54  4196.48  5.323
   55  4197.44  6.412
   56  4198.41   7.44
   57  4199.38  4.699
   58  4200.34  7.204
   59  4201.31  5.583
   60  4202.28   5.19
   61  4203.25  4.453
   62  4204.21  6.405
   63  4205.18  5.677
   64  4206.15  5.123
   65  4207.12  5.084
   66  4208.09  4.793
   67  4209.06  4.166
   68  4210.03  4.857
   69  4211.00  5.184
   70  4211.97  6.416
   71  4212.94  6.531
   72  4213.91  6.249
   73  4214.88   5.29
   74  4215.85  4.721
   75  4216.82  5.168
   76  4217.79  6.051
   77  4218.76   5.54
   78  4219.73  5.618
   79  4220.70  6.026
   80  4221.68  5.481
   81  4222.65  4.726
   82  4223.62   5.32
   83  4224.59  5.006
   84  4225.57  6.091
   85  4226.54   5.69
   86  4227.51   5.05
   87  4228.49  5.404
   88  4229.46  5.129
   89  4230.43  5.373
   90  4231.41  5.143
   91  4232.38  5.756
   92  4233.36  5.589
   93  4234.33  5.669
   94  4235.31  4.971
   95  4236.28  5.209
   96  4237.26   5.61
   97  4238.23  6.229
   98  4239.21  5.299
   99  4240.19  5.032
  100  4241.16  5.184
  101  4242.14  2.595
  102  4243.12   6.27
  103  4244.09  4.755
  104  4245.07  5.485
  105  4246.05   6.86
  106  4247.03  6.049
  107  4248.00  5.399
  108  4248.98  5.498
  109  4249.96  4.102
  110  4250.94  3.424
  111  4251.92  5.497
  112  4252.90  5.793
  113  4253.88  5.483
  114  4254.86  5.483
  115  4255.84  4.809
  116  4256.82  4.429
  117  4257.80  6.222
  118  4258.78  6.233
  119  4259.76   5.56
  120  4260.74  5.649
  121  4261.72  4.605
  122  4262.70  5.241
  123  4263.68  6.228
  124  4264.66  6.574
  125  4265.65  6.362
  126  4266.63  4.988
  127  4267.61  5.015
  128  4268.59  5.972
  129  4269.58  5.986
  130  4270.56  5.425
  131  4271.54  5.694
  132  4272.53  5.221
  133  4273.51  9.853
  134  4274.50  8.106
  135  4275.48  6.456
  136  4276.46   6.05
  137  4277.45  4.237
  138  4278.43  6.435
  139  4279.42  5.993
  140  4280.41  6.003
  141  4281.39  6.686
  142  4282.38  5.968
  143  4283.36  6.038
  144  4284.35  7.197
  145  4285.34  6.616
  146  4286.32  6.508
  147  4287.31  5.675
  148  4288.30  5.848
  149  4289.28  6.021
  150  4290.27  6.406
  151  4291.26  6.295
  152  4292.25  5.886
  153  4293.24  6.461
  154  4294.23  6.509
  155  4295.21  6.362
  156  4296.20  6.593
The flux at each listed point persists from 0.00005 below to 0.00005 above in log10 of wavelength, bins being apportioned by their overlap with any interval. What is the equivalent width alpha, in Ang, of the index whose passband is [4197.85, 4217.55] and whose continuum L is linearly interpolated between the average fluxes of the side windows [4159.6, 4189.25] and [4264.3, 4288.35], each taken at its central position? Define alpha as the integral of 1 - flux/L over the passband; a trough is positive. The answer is 1.3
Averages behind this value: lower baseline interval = 5.75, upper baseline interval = 6.2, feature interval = 5.52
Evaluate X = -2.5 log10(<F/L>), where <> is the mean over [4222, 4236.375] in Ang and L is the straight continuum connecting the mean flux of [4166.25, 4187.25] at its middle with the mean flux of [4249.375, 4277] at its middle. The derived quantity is 0.08 mag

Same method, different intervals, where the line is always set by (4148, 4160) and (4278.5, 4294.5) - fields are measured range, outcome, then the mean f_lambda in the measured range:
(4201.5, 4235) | 0.12 mag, 5.41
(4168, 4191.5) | 0.00 mag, 5.87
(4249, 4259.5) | 0.19 mag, 5.17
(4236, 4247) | 0.14 mag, 5.35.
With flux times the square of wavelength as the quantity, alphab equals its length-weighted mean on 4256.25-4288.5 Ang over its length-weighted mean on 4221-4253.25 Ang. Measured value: 1.2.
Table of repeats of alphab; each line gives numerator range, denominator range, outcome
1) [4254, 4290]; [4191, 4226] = 1.08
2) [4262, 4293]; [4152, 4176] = 1.12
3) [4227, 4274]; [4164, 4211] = 0.97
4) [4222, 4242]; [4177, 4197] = 0.89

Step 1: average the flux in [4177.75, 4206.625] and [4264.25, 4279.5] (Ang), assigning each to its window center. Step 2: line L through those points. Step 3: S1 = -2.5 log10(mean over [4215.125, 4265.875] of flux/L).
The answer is 0.13 mag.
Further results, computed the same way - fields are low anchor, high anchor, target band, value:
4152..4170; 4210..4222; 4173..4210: -0.03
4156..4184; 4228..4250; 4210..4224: -0.02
